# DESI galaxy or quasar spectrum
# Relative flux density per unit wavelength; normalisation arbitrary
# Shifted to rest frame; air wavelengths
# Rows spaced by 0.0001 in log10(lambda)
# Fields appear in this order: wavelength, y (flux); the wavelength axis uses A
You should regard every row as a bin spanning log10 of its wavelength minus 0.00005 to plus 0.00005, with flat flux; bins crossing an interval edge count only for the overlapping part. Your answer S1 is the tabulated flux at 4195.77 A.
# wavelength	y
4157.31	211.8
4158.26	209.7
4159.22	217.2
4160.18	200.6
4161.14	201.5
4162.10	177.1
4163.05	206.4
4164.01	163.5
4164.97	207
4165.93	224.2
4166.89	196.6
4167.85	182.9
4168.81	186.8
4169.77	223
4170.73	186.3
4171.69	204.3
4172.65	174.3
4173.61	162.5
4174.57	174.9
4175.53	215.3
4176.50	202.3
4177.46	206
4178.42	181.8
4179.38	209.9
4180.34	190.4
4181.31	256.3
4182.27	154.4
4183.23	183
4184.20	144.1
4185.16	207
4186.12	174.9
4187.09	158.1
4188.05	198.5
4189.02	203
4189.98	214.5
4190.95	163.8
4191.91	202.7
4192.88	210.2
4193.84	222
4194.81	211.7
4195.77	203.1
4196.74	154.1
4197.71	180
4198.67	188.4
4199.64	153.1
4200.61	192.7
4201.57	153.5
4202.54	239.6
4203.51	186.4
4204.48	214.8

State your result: 203.1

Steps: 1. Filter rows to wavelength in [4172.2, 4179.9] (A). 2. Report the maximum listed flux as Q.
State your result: 215.3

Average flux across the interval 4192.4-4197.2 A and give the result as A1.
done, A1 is 201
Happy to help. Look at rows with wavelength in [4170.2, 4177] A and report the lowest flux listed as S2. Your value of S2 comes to 162.5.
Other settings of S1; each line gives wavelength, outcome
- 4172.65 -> 174.3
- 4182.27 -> 154.4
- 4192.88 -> 210.2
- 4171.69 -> 204.3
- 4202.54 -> 239.6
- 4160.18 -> 200.6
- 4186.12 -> 174.9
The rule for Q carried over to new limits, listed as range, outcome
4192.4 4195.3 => 222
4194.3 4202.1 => 211.7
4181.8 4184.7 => 183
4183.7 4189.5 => 207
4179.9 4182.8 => 256.3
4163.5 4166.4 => 224.2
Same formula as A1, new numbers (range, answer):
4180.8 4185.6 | 189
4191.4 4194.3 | 211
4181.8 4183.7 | 169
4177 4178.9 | 194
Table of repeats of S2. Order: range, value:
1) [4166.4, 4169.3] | 182.9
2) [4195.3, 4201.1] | 153.1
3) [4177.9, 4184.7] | 144.1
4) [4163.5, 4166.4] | 163.5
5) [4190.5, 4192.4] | 163.8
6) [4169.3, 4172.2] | 186.3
